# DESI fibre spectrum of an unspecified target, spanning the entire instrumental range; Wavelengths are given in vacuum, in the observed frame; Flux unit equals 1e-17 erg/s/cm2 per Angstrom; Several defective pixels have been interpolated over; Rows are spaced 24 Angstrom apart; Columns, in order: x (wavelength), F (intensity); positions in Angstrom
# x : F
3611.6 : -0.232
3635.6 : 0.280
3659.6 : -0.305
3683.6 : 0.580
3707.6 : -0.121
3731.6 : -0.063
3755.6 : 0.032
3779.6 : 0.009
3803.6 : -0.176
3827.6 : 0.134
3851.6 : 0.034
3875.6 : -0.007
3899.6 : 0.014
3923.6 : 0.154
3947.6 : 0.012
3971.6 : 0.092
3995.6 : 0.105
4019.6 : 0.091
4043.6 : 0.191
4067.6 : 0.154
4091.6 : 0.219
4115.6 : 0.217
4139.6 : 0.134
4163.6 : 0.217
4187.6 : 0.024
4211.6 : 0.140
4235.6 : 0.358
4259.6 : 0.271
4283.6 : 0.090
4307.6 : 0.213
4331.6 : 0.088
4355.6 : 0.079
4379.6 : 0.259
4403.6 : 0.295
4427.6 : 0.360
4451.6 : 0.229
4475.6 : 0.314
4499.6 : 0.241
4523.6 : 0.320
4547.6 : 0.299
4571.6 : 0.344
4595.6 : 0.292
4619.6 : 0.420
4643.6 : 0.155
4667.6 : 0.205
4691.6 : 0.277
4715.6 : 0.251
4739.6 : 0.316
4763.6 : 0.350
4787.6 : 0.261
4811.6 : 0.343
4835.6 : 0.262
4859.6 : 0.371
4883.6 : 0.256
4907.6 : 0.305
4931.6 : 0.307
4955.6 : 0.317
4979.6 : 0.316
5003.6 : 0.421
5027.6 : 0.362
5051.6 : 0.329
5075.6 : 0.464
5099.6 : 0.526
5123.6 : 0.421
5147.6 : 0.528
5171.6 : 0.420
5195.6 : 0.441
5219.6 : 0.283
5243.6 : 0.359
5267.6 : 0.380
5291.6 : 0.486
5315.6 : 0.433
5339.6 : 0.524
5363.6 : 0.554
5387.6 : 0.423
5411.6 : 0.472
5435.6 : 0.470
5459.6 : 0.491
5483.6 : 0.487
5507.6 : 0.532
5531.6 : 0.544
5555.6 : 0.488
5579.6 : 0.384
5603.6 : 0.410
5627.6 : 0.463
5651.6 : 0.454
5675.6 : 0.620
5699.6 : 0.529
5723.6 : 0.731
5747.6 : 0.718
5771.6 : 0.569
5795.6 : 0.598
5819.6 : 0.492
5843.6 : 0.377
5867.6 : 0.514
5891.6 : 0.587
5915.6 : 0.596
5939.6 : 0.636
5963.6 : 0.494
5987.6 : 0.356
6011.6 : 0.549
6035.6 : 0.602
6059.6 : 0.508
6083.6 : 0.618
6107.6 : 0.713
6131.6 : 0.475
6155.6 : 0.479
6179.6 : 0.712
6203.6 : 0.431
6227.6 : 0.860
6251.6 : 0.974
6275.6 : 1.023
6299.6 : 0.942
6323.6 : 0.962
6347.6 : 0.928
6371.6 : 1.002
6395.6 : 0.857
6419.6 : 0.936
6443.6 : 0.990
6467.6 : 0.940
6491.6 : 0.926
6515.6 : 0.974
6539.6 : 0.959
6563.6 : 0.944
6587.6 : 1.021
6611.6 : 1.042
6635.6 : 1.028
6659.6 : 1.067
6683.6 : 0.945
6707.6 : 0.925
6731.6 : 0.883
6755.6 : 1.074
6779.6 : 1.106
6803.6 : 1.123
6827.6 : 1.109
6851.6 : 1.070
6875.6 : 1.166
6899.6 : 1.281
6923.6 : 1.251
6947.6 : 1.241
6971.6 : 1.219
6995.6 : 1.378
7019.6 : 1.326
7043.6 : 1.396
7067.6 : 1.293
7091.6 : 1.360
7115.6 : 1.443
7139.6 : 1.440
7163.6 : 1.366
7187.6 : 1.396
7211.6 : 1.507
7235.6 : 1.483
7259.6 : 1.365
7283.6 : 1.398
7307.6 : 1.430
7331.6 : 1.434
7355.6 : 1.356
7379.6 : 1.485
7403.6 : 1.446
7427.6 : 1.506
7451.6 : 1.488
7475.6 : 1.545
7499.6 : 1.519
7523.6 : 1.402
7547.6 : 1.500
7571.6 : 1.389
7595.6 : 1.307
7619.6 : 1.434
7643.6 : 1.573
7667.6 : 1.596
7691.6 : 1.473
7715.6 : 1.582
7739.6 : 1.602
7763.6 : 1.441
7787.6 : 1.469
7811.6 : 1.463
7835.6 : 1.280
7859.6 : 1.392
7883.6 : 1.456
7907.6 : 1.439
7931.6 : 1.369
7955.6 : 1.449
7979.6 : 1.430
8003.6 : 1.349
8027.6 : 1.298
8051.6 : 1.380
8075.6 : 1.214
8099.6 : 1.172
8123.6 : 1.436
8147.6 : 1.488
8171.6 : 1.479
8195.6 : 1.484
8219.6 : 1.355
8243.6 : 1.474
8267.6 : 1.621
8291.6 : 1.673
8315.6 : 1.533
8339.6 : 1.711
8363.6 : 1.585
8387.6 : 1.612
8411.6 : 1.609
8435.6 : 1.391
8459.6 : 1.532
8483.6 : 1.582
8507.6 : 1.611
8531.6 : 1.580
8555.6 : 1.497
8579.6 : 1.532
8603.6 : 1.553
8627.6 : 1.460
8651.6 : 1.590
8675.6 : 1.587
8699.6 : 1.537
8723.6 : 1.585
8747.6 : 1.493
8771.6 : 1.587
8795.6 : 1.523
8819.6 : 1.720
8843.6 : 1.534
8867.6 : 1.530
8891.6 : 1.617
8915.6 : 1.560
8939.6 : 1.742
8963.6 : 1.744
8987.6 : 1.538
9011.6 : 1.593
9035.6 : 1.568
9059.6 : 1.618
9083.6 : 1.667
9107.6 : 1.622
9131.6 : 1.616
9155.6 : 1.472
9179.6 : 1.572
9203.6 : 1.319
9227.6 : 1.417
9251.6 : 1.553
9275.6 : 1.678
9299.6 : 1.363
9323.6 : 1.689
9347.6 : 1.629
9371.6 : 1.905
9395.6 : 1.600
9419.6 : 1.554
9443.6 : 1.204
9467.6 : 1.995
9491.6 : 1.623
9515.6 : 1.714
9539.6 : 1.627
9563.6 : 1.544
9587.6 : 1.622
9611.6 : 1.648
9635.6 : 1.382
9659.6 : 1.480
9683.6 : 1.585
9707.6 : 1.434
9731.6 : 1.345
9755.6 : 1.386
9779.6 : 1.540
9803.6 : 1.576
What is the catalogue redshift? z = 0.561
